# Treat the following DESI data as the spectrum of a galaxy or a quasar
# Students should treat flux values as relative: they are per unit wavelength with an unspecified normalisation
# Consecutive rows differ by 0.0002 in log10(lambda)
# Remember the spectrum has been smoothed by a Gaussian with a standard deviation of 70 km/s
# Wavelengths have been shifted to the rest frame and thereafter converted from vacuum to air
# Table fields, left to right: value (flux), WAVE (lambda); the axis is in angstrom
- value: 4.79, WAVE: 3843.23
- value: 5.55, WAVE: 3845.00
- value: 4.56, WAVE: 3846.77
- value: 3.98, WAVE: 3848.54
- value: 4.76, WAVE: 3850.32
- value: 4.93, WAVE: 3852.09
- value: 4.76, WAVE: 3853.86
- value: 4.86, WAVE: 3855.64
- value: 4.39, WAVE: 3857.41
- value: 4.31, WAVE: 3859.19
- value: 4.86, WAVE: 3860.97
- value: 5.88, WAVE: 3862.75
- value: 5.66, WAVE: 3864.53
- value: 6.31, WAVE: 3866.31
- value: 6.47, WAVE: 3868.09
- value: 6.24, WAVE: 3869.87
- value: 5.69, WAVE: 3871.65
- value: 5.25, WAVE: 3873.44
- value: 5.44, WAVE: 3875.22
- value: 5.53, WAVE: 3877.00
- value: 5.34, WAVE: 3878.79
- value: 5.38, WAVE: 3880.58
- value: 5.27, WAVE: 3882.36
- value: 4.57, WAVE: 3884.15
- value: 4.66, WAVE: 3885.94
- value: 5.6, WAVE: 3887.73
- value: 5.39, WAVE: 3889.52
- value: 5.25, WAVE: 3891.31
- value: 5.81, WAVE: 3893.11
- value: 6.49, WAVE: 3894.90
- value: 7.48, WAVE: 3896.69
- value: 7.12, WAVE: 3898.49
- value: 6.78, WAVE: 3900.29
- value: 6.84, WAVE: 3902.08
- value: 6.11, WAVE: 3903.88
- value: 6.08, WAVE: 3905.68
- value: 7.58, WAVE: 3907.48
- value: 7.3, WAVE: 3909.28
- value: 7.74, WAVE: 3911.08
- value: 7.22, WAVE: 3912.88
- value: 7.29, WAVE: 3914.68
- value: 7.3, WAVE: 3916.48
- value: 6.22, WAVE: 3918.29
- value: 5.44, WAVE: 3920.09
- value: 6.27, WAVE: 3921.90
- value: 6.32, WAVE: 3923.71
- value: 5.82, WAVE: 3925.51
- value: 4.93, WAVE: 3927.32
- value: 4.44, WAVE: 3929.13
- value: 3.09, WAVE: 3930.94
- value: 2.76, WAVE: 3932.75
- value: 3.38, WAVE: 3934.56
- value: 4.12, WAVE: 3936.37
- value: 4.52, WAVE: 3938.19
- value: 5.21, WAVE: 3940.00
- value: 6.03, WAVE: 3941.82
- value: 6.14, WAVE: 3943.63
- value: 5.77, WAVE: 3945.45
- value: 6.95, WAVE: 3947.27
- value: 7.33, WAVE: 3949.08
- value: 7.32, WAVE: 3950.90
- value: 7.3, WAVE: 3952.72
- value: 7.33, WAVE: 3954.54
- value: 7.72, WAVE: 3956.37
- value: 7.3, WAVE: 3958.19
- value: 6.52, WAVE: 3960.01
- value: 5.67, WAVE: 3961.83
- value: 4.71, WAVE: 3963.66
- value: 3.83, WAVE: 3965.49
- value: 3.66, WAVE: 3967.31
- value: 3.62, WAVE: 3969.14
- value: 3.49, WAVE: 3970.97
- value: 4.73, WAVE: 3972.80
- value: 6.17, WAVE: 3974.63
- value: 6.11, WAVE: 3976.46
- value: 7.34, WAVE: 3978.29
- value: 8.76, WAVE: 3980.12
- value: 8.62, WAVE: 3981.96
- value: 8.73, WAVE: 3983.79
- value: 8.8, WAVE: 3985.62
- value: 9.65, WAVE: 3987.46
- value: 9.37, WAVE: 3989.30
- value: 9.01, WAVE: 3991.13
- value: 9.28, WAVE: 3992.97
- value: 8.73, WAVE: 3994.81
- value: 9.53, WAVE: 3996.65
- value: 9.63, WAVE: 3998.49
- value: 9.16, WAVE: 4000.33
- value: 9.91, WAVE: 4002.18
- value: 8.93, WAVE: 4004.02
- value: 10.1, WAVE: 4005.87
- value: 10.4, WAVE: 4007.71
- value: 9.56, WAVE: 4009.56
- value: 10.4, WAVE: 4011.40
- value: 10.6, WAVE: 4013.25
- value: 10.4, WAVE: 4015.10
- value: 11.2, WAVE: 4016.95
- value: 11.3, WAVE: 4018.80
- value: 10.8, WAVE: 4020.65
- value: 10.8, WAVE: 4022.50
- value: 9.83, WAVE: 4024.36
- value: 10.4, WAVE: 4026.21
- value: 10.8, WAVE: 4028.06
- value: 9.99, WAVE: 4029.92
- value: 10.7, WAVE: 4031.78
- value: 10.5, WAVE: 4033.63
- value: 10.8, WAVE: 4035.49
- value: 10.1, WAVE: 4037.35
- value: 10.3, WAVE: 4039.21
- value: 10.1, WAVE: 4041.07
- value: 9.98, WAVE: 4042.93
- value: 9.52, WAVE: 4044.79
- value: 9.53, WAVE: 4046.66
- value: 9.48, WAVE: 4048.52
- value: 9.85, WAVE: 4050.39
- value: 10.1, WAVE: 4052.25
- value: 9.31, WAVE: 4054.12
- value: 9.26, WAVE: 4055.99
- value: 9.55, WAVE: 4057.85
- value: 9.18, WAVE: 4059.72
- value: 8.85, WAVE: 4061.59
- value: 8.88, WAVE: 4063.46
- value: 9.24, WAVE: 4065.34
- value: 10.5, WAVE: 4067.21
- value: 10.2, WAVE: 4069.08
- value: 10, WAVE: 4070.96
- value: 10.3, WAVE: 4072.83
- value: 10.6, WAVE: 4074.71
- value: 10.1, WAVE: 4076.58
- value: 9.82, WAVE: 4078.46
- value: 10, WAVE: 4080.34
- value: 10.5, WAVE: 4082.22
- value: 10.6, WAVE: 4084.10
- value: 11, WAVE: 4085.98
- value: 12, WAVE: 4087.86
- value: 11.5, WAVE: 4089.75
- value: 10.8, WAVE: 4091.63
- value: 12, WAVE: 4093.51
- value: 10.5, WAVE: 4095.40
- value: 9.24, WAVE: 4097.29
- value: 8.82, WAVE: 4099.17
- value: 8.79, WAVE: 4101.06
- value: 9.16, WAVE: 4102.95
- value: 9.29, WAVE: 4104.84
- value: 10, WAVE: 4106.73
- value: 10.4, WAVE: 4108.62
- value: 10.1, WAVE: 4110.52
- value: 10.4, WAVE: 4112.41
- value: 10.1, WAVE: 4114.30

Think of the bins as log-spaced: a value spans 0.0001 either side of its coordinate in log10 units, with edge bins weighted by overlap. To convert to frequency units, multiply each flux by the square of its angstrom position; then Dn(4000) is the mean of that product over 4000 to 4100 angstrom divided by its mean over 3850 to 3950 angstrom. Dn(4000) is 1.9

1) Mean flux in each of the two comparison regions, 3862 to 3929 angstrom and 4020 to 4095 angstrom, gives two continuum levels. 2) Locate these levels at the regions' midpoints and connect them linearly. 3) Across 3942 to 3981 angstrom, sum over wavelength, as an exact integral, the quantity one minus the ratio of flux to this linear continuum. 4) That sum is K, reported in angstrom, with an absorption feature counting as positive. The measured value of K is 8.35 angstrom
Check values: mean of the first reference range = 6.09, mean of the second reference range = 10.2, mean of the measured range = 6.08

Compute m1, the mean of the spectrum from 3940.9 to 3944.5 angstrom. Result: 6.08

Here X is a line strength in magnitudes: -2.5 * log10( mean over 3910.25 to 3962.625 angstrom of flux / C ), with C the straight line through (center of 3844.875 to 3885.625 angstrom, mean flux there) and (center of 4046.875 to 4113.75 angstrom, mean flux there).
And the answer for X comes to 0.14 mag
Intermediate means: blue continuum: 5.2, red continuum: 10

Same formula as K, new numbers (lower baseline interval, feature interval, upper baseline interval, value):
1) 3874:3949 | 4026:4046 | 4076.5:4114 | -3.3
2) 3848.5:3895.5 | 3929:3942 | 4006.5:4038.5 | 6.0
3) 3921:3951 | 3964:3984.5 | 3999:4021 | 5.4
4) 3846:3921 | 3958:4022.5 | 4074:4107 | -0.3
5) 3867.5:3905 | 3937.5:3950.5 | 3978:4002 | 2.7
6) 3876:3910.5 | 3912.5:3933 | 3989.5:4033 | 4.0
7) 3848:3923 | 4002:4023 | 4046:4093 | -3.8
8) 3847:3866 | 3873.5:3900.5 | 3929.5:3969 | -3.3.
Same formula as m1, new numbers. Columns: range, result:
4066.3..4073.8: 10.2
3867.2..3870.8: 6.36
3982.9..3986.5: 8.78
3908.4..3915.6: 7.4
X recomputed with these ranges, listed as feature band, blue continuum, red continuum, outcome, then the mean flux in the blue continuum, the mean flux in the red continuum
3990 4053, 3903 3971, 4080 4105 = -0.21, 5.81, 10.3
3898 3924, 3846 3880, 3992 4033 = 0.00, 5.23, 10.1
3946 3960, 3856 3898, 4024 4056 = 0.06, 5.54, 10.1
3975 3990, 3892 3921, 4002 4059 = 0.07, 6.79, 10.1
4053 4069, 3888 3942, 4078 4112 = 0.00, 5.87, 10.3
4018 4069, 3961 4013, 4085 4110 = -0.11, 7.83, 10.3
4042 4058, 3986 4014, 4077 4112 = 0.04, 9.6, 10.2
